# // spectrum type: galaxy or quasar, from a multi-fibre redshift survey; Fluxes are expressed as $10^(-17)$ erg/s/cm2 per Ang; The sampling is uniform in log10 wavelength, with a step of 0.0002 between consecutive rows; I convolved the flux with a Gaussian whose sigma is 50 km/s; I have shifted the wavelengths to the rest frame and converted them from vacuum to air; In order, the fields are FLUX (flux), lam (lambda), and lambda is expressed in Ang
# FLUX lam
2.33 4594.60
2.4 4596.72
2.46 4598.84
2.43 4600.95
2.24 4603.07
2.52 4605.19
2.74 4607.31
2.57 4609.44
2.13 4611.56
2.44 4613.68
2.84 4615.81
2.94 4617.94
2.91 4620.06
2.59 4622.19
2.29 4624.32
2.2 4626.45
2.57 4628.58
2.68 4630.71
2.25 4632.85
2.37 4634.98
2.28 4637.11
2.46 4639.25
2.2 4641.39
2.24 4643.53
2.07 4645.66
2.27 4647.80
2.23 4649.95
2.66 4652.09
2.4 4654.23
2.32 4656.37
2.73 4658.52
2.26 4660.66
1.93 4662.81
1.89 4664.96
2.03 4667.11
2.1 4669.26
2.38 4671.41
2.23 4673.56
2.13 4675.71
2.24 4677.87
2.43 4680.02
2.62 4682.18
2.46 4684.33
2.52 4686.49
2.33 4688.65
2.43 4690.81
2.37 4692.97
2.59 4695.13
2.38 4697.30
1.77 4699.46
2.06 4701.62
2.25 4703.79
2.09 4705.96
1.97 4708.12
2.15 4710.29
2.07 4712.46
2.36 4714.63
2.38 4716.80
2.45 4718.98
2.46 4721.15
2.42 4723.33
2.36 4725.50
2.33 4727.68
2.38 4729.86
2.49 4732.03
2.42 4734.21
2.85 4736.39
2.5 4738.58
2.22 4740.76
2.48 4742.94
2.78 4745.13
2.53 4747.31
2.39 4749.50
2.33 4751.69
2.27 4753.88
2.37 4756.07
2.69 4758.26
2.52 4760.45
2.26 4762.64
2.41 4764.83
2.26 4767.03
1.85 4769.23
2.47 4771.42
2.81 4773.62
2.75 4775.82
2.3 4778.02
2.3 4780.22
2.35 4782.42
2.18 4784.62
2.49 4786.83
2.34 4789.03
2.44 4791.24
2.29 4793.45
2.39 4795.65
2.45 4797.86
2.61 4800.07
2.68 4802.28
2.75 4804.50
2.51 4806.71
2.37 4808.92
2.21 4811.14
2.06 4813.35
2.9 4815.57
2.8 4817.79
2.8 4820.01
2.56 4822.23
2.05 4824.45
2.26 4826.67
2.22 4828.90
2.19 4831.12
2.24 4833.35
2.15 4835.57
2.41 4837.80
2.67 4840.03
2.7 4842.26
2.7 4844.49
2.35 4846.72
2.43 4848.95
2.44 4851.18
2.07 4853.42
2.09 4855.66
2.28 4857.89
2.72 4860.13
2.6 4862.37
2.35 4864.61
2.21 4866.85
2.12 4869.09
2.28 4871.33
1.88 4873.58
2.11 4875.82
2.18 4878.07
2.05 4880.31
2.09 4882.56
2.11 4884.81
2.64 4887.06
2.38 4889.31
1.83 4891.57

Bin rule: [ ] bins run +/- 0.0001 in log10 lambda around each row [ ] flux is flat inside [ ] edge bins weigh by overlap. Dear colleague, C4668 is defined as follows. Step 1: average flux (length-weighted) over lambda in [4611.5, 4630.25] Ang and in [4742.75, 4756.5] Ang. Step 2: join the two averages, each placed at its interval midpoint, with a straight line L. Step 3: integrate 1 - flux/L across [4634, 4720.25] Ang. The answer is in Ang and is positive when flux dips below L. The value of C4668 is 8.3 Ang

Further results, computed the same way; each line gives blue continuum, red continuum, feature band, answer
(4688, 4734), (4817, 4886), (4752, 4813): -2.8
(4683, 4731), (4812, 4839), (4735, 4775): -1.9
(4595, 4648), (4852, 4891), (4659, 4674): 1.7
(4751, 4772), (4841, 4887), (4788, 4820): -2.4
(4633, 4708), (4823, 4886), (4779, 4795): -0.4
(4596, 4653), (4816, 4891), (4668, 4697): 0.6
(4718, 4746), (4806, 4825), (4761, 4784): 0.9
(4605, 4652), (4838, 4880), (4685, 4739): 1.6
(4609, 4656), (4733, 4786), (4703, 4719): 1.5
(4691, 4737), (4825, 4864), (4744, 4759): -0.9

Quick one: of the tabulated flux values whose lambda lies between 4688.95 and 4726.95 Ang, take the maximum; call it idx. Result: 2.59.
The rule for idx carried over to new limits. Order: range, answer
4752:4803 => 2.81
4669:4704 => 2.62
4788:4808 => 2.75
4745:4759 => 2.78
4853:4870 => 2.72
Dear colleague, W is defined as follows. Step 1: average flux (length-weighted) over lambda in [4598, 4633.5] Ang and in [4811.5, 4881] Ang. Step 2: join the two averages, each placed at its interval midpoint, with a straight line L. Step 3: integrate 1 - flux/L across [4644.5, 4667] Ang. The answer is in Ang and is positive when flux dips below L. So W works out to 2.0 Ang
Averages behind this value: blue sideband 2.52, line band 2.27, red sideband 2.35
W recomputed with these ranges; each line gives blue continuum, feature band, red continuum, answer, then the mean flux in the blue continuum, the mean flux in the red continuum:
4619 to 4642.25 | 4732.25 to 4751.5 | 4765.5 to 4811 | -0.7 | 2.44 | 2.42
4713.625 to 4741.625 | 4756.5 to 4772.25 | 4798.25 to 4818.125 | 0.8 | 2.43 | 2.53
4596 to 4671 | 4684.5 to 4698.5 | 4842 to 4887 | -0.4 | 2.39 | 2.29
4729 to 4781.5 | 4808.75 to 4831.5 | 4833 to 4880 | -0.4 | 2.44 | 2.33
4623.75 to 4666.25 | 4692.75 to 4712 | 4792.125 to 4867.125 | 1.5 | 2.31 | 2.43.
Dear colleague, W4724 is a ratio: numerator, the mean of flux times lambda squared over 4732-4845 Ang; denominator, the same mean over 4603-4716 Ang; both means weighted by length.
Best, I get 1.10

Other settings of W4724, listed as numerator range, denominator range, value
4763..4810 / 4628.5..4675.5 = 1.12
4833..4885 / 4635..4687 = 1.09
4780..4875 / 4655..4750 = 1.08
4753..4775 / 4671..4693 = 1.04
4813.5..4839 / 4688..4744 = 1.08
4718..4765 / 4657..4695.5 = 1.09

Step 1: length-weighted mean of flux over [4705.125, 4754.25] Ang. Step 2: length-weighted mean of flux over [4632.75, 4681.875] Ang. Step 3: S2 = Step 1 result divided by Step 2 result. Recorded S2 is 1.05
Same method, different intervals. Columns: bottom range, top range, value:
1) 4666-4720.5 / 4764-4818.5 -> 1.07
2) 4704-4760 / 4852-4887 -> 0.93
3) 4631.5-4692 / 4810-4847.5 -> 1.05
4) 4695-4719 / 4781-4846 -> 1.12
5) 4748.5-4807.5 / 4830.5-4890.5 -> 0.95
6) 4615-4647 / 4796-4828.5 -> 1.01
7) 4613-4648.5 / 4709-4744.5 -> 0.98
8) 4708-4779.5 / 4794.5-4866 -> 1.01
